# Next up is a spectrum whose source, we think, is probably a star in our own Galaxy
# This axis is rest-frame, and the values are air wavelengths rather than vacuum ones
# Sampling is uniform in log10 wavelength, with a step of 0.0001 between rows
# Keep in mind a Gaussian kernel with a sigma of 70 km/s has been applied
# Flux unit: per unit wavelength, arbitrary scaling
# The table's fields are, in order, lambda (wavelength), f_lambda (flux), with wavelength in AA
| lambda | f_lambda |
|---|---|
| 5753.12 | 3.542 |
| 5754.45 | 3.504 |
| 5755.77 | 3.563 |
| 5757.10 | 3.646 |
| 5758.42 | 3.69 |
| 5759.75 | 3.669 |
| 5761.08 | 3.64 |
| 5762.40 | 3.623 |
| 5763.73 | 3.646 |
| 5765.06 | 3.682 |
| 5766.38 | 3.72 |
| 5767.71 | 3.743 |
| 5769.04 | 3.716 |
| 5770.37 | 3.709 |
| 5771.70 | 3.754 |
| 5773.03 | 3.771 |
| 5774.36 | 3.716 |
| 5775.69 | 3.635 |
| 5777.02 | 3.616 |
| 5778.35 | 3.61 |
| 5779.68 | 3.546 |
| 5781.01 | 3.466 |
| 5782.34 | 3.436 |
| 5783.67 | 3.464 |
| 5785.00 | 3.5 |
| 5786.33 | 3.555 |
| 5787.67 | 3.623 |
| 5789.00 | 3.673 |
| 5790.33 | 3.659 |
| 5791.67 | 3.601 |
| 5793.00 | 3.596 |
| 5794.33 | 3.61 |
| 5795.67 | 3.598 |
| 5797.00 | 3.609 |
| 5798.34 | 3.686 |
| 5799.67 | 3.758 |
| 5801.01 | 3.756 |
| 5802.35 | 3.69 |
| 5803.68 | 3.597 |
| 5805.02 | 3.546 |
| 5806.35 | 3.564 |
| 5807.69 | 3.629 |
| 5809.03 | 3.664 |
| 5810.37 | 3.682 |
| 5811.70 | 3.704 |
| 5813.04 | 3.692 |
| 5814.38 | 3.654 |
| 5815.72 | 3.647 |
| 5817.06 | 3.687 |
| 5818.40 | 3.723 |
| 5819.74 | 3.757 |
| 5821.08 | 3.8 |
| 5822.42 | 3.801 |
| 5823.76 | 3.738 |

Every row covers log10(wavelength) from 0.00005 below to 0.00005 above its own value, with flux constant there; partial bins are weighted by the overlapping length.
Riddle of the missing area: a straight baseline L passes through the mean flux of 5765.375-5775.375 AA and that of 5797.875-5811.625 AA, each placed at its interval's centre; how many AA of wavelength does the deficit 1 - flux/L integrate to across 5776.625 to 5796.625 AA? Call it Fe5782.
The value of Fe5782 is 0.7 AA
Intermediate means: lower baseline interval 3.73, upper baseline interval 3.66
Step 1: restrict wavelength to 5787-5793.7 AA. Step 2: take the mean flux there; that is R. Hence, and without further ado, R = 3.63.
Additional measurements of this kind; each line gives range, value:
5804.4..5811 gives 3.62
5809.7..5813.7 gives 3.7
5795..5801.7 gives 3.68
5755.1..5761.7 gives 3.64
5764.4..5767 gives 3.71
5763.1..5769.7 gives 3.7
